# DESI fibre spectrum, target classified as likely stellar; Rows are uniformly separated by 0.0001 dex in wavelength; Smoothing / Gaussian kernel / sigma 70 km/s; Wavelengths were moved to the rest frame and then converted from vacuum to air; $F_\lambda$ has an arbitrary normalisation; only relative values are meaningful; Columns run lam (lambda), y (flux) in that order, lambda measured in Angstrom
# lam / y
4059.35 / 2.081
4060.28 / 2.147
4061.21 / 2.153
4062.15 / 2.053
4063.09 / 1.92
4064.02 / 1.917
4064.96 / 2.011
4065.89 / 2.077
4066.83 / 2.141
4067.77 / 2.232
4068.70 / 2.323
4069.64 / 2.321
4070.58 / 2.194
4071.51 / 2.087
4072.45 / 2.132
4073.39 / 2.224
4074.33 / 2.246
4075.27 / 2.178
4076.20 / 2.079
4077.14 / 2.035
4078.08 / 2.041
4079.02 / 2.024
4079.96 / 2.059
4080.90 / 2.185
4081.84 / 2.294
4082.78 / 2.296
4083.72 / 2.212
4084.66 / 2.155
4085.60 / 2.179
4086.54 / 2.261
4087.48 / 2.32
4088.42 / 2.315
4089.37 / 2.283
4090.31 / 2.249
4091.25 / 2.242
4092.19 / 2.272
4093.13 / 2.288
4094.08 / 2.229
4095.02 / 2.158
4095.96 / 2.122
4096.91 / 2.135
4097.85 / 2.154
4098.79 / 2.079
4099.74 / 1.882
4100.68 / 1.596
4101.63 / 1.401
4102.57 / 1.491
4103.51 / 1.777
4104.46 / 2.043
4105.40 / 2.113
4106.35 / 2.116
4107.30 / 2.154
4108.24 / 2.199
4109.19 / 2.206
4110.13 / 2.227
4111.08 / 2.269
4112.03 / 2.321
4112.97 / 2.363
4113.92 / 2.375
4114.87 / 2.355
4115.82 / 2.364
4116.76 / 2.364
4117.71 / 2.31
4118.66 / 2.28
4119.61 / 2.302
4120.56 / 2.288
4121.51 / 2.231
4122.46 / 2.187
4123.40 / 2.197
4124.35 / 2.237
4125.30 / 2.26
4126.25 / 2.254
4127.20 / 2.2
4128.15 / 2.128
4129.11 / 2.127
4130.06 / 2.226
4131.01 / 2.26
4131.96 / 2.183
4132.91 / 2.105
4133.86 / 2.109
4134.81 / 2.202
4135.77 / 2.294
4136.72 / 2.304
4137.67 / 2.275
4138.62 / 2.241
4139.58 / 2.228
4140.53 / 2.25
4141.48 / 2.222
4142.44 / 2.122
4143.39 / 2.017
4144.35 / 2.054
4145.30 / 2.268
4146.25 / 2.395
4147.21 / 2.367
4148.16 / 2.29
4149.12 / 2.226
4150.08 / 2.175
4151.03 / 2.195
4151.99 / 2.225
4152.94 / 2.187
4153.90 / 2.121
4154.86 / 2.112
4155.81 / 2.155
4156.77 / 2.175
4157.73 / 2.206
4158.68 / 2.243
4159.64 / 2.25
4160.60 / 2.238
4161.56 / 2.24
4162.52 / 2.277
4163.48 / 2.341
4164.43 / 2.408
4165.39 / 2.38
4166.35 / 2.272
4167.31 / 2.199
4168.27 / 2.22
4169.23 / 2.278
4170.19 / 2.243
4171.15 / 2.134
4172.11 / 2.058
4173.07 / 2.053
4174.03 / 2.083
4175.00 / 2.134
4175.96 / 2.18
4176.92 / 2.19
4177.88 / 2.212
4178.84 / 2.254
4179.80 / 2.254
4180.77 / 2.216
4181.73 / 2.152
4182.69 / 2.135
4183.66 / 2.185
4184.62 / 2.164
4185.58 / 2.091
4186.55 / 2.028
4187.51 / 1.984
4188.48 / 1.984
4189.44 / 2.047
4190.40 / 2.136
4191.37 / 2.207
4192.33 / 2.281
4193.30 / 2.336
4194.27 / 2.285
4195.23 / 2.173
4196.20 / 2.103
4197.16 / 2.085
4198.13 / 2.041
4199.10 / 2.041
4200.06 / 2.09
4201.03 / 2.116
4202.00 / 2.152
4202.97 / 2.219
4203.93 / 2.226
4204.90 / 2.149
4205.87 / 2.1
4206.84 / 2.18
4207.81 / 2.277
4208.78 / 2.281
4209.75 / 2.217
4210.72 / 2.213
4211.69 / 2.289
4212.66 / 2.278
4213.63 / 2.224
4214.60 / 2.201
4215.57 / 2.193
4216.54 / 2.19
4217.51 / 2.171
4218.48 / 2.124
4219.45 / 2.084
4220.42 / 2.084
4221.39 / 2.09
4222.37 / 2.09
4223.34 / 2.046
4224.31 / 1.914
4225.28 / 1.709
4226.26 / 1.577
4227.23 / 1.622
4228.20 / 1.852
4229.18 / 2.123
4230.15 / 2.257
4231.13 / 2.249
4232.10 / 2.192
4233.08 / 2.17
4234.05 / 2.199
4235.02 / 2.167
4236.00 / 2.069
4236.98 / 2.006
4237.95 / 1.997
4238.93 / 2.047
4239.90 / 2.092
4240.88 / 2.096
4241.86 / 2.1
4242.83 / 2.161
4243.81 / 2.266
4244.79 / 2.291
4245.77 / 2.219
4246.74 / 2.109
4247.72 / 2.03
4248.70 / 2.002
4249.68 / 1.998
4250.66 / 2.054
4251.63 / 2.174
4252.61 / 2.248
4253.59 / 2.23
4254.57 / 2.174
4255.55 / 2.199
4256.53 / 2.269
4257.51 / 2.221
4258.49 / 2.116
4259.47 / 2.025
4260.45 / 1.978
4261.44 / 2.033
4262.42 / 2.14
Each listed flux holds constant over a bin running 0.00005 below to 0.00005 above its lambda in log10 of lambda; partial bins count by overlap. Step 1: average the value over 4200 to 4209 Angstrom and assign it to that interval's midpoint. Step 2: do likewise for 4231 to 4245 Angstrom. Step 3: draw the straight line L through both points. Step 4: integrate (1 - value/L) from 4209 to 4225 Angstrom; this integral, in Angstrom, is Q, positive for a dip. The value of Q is 0.1 Angstrom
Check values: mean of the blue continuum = 2.18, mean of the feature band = 2.15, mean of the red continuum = 2.13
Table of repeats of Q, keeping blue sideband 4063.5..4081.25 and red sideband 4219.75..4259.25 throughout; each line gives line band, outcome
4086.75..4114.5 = 0.1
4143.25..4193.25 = -2.1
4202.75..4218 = -0.9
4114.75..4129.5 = -0.9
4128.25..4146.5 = -0.7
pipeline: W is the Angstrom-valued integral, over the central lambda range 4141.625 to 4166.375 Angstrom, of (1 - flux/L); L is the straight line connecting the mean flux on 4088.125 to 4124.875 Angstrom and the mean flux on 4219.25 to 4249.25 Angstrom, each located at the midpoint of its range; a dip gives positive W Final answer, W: -1.23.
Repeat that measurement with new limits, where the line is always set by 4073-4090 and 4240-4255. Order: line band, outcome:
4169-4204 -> 0.2 Angstrom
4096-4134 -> 0.6 Angstrom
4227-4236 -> 0.2 Angstrom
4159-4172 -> -0.6 Angstrom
